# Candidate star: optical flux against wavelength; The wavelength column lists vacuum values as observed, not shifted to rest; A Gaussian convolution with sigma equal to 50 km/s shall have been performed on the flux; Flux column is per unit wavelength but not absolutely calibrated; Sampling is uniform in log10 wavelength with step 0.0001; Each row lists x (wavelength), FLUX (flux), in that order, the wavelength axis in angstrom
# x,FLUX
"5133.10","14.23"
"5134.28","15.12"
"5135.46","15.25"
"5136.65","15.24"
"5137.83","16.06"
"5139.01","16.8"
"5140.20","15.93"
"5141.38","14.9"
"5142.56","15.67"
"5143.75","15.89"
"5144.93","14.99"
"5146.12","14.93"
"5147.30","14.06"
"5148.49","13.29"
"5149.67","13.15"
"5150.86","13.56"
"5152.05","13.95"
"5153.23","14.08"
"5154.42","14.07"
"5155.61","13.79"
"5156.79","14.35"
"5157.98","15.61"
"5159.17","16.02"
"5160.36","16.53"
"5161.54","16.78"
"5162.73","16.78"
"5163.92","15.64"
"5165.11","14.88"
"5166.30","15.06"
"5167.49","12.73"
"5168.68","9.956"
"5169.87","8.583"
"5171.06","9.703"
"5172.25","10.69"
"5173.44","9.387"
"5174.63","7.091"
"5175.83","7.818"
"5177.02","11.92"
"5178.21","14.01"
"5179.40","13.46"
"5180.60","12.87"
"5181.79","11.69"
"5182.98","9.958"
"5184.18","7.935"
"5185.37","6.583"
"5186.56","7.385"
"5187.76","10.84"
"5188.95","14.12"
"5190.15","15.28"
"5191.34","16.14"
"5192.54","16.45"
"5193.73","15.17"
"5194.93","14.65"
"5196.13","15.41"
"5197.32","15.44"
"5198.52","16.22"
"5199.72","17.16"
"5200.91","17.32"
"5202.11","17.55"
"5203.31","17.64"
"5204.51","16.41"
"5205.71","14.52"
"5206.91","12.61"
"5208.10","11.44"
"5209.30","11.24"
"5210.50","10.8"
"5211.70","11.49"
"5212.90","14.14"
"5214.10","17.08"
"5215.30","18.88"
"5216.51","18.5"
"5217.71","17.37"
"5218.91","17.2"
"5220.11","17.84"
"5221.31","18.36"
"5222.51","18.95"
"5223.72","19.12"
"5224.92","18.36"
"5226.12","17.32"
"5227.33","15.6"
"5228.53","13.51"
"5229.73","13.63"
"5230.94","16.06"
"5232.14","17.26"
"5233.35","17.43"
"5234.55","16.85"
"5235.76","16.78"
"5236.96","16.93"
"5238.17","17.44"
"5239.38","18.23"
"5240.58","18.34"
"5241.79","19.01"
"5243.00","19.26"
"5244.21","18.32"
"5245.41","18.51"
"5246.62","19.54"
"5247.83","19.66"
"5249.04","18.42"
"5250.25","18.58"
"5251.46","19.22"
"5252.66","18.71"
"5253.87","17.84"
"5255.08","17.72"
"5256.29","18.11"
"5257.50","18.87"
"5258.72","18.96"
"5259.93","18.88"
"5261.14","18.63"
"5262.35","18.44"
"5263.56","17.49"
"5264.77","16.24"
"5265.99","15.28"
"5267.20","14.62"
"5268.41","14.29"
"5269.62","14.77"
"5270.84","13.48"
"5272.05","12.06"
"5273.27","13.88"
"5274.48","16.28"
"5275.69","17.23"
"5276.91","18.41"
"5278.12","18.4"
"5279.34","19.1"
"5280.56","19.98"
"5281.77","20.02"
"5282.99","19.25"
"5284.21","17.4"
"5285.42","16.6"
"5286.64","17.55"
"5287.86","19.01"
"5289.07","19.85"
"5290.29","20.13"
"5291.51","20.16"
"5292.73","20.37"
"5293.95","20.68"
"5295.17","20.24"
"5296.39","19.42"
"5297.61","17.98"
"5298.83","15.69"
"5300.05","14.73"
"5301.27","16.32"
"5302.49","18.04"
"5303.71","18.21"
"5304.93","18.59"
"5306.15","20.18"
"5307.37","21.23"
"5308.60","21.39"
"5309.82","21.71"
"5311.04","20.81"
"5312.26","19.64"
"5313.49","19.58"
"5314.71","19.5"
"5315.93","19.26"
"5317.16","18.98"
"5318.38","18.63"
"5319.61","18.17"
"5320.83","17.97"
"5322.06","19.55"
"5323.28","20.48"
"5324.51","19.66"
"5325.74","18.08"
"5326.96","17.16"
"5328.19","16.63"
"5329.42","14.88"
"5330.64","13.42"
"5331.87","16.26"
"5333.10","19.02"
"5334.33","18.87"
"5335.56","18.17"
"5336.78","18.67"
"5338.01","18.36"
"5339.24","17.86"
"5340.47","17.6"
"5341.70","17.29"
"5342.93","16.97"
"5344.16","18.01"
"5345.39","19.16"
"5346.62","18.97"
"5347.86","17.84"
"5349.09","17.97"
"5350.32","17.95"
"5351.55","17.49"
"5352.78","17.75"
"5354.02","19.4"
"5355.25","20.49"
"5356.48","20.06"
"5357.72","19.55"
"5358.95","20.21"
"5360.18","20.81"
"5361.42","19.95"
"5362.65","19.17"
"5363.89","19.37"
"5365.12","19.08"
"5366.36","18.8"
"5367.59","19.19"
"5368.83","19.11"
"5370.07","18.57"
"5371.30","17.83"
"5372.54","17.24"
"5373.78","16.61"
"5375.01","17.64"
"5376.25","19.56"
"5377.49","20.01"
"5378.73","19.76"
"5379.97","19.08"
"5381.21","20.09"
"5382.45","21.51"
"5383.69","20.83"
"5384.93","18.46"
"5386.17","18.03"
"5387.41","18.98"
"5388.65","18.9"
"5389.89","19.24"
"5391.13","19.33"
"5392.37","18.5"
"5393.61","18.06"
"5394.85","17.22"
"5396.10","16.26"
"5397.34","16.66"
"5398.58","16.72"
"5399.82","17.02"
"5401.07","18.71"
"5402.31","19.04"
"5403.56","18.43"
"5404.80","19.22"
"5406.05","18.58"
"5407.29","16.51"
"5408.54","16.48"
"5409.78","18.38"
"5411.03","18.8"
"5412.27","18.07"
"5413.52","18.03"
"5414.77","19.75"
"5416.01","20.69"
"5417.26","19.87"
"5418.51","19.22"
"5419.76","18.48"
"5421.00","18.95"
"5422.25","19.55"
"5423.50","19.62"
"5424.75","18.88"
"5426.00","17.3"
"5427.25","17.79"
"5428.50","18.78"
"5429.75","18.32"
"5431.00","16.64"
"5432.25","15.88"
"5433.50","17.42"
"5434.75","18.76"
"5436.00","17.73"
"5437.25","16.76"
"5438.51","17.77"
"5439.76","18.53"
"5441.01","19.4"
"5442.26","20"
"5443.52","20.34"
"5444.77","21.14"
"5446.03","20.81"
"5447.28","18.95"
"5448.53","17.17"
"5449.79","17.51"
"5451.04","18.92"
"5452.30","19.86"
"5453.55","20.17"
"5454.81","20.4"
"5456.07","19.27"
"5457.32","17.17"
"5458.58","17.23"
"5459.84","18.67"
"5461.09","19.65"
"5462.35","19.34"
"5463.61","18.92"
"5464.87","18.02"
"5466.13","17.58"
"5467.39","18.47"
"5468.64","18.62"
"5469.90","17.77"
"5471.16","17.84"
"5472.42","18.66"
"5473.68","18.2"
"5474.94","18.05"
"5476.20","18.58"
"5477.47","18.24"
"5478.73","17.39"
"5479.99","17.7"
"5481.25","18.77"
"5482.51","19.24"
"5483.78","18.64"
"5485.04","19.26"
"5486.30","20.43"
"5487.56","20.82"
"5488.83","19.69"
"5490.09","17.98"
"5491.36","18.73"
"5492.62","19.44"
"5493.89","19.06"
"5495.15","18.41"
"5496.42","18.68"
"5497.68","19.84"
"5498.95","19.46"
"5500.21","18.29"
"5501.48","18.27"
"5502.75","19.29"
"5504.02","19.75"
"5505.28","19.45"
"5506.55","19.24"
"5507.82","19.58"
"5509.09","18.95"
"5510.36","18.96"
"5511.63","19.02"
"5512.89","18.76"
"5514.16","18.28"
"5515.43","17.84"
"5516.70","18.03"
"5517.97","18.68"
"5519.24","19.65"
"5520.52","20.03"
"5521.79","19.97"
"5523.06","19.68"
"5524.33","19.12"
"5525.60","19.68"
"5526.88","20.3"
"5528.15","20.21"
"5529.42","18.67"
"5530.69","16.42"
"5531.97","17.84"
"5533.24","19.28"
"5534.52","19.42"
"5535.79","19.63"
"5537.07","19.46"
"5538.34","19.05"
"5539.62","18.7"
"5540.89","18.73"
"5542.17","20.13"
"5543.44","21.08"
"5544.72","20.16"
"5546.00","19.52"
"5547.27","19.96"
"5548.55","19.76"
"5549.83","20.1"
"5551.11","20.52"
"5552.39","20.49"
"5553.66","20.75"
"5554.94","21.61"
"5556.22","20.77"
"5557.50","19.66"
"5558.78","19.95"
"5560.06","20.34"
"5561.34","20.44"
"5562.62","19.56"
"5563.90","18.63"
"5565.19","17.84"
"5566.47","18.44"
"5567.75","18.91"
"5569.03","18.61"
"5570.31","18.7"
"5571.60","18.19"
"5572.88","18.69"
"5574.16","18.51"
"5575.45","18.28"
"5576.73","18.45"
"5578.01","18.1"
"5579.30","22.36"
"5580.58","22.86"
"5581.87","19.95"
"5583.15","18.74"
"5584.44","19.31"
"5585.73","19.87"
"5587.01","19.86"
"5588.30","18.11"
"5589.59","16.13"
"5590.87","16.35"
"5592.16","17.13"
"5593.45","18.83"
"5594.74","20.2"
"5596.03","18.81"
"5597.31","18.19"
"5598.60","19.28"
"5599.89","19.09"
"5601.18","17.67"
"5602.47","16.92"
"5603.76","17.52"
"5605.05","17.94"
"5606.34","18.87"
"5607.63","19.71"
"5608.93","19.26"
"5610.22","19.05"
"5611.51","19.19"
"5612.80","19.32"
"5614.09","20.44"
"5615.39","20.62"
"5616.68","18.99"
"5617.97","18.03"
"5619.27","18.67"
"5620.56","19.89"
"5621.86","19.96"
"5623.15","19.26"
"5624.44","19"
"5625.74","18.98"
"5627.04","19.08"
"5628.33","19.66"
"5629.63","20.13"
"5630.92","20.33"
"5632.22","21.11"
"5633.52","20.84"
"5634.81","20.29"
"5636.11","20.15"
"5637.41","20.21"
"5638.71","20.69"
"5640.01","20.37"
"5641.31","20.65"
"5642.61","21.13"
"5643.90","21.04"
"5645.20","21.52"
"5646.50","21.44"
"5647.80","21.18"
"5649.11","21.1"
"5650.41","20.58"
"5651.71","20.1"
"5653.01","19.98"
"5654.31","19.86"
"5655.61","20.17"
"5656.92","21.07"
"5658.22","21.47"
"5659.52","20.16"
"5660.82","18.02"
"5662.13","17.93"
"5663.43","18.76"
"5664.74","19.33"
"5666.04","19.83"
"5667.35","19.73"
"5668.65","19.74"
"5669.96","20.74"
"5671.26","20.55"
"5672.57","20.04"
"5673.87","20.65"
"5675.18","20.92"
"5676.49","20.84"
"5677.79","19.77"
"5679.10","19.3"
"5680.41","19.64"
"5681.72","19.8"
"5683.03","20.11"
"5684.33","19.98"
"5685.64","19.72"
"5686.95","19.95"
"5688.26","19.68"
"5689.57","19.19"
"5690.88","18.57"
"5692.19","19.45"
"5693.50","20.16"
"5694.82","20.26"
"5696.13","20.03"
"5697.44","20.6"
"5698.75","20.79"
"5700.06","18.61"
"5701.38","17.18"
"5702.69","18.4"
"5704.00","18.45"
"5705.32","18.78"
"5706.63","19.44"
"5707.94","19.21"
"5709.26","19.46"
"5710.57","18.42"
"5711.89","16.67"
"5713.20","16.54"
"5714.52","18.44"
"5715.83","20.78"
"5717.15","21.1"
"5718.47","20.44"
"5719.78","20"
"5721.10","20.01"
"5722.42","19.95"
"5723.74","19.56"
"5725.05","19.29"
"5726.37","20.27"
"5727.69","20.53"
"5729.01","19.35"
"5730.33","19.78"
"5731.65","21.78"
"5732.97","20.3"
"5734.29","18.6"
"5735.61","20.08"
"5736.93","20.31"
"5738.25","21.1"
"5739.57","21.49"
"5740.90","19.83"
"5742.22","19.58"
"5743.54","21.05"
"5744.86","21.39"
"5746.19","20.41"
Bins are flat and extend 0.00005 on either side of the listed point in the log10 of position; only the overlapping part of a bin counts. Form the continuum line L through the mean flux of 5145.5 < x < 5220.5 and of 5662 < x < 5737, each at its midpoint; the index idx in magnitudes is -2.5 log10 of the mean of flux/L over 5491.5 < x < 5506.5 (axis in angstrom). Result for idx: -0.10 mag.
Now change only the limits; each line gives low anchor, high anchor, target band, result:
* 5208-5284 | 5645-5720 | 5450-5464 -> -0.038 mag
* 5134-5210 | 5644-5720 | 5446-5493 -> -0.089 mag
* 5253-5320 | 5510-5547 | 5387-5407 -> 0.029 mag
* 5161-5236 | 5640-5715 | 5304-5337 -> -0.196 mag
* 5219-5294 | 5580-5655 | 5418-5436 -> 0.019 mag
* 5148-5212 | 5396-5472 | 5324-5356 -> -0.081 mag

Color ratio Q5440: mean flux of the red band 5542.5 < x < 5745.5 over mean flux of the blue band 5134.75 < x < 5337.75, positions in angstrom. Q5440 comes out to 1.2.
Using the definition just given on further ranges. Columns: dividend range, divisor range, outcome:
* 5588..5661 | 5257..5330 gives 1.08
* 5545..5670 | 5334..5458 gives 1.05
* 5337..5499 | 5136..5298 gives 1.18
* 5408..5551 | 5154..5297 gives 1.19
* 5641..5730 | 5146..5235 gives 1.39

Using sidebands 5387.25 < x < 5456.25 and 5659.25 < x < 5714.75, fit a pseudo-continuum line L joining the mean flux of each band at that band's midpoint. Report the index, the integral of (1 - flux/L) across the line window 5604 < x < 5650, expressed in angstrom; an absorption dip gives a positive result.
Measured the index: -1.8 angstrom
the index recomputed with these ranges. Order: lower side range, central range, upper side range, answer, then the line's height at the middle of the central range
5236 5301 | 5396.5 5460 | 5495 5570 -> 0.90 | 18.8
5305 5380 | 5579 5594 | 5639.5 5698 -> 0.54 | 19.8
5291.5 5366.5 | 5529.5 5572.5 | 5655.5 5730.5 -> -0.48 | 19.2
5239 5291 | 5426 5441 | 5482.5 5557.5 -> 0.88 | 18.8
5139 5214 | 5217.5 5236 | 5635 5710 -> -3.61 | 14.2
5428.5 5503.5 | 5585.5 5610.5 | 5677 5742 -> 1.02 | 19.2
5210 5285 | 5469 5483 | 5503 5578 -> 0.47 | 18.9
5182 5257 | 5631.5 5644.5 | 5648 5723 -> -0.91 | 19.3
